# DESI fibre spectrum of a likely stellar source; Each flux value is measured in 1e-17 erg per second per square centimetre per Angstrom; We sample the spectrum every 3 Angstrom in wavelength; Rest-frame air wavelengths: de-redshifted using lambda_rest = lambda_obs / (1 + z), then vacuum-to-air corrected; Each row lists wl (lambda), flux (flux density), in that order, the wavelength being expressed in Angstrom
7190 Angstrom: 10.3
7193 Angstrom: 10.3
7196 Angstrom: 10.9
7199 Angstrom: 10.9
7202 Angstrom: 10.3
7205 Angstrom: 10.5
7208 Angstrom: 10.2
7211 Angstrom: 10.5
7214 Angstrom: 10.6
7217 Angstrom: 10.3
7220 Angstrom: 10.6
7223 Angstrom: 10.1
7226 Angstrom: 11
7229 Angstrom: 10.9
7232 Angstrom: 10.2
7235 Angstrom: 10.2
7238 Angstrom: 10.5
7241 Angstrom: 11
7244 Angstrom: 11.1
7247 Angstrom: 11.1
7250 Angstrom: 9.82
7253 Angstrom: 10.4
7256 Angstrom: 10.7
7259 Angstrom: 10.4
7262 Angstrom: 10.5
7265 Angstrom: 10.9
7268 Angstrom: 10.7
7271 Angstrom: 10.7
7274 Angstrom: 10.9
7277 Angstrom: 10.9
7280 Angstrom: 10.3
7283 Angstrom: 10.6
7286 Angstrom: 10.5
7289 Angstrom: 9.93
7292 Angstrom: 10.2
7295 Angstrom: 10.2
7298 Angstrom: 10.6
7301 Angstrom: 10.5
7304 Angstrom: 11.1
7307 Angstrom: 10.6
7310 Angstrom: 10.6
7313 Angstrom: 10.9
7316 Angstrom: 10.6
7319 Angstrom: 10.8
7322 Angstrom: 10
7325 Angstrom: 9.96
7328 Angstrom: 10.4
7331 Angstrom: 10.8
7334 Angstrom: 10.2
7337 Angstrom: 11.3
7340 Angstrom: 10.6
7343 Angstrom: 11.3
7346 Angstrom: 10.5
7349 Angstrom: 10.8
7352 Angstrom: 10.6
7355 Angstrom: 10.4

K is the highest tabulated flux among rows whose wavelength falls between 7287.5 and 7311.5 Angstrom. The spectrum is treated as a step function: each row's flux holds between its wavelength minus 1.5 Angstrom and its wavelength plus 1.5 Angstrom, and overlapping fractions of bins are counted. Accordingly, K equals 11.1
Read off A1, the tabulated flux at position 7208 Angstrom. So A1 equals 10.2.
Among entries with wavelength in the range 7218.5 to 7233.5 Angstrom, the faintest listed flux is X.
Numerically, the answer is 10.1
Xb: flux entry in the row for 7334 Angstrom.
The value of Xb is 10.2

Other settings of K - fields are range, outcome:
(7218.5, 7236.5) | 11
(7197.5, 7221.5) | 10.9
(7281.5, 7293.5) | 10.6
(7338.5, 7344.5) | 11.3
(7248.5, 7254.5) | 10.4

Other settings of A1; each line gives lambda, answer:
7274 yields 10.9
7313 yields 10.9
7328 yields 10.4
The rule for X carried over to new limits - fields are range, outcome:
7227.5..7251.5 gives 9.82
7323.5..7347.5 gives 9.96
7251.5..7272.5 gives 10.4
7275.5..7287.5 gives 10.3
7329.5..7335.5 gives 10.2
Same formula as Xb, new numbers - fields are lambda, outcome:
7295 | 10.2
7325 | 9.96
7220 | 10.6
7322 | 10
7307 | 10.6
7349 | 10.8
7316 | 10.6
